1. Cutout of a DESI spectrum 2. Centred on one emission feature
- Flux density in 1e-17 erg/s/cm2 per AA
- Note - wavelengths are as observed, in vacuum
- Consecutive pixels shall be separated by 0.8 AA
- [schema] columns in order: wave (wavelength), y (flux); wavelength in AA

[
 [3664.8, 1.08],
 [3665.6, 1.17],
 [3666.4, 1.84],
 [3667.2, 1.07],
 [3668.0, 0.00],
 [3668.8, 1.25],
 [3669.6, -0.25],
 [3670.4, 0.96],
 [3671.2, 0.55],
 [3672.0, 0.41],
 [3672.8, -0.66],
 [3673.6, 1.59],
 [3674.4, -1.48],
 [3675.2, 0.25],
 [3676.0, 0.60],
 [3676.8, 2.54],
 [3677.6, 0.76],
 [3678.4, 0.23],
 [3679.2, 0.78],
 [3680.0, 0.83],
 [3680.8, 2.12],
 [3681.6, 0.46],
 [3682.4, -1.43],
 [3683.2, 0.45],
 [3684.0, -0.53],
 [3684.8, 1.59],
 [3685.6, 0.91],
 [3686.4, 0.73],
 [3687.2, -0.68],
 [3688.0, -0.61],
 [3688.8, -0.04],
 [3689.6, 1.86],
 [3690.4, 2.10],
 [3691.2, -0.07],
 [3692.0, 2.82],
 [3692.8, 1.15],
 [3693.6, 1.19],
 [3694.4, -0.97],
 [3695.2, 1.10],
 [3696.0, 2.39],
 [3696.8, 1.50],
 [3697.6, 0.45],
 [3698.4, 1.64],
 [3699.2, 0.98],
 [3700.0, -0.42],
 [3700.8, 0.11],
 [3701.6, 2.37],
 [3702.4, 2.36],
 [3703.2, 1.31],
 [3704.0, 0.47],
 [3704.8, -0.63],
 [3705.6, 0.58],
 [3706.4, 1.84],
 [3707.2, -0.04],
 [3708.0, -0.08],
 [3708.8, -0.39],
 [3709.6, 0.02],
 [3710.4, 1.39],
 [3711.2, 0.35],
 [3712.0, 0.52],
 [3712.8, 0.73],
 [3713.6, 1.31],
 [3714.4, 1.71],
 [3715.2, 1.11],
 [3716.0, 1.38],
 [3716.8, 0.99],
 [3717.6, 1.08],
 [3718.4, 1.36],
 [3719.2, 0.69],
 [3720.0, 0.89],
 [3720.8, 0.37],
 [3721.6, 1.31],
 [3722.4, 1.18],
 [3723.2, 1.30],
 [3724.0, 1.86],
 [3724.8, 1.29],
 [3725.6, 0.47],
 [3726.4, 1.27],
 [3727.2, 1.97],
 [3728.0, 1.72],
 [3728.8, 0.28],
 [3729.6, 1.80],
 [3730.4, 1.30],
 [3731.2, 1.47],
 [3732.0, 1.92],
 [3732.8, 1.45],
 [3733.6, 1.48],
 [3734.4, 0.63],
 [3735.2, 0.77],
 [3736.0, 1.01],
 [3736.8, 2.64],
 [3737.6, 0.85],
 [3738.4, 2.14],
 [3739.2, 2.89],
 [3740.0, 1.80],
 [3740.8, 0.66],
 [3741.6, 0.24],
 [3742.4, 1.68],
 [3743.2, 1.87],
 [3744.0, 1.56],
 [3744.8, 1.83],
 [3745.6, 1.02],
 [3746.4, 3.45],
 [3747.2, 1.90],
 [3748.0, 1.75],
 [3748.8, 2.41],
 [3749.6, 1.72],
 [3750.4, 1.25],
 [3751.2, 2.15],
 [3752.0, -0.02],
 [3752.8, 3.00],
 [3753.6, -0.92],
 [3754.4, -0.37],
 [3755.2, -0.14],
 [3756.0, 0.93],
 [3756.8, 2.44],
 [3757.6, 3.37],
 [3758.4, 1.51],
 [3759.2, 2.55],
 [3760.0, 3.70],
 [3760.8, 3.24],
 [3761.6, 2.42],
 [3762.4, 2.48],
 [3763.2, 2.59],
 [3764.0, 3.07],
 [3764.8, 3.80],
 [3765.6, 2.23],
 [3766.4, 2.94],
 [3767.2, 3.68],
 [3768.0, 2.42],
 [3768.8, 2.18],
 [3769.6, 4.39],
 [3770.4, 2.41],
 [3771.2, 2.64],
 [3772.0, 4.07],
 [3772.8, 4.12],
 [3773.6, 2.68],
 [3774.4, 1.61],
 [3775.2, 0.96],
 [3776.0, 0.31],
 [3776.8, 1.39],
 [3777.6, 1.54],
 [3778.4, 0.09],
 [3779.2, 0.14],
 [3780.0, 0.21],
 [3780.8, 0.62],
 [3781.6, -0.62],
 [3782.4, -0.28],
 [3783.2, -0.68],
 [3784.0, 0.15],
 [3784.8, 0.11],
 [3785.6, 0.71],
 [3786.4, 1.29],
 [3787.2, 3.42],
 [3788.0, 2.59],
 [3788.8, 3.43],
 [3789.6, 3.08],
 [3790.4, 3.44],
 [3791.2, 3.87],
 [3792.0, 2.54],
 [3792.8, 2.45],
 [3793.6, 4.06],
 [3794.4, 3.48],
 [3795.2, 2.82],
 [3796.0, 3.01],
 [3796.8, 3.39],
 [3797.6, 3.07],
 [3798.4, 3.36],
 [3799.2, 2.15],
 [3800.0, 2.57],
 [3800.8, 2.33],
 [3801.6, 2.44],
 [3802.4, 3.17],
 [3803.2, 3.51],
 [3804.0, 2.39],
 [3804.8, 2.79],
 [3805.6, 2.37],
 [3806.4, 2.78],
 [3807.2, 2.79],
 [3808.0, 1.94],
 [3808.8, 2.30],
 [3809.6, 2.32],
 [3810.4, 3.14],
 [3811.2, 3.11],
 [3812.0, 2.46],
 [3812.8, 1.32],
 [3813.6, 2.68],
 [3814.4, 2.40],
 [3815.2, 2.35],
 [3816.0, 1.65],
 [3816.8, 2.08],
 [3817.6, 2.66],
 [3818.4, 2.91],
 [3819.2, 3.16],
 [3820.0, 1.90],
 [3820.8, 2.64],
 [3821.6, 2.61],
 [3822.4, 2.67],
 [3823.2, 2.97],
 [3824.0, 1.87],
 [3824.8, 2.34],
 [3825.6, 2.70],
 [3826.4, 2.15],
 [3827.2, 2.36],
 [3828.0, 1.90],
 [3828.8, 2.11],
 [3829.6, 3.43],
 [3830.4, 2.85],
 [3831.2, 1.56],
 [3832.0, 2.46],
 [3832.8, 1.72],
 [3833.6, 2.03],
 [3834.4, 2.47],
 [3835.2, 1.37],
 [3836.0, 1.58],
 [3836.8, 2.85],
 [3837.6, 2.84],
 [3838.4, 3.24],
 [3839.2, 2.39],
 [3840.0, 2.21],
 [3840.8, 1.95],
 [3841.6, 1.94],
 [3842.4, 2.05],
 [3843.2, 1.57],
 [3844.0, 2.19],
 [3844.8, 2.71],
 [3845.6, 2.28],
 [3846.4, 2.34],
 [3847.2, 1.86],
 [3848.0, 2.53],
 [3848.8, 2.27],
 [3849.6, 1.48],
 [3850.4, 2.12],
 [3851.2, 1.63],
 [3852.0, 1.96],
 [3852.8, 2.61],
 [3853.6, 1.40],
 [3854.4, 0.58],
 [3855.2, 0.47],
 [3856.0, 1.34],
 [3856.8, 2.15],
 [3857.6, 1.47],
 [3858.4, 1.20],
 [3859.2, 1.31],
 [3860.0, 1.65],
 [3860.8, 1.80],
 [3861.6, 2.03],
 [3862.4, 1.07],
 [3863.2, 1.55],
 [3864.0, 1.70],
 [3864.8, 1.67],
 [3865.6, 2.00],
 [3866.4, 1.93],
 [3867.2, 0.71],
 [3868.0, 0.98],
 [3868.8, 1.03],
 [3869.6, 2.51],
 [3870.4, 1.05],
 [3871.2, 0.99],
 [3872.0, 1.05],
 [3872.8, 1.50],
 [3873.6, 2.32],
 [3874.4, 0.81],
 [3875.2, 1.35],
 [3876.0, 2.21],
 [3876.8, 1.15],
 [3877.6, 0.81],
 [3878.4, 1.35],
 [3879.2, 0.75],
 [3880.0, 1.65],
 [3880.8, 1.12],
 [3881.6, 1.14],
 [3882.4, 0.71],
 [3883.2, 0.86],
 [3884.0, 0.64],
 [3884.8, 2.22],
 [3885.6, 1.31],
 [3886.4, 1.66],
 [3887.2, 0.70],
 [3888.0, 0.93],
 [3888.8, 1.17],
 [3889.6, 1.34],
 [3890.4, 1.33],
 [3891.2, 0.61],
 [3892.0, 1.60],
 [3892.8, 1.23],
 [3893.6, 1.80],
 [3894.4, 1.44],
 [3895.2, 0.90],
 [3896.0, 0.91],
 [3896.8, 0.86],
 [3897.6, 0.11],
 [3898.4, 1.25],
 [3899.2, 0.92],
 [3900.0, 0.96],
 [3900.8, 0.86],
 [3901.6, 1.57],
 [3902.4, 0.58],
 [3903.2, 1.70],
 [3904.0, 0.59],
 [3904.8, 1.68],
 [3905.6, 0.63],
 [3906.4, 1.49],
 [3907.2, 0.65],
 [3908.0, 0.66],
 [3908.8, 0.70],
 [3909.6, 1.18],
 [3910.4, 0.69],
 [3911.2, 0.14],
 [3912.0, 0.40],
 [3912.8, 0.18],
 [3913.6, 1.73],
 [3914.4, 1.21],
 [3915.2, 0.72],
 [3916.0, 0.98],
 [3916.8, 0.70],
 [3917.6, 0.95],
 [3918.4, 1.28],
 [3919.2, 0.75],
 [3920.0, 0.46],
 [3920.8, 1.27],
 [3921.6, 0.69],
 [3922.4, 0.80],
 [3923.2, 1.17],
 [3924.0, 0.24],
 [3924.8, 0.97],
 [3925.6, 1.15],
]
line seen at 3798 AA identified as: Lyman alpha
